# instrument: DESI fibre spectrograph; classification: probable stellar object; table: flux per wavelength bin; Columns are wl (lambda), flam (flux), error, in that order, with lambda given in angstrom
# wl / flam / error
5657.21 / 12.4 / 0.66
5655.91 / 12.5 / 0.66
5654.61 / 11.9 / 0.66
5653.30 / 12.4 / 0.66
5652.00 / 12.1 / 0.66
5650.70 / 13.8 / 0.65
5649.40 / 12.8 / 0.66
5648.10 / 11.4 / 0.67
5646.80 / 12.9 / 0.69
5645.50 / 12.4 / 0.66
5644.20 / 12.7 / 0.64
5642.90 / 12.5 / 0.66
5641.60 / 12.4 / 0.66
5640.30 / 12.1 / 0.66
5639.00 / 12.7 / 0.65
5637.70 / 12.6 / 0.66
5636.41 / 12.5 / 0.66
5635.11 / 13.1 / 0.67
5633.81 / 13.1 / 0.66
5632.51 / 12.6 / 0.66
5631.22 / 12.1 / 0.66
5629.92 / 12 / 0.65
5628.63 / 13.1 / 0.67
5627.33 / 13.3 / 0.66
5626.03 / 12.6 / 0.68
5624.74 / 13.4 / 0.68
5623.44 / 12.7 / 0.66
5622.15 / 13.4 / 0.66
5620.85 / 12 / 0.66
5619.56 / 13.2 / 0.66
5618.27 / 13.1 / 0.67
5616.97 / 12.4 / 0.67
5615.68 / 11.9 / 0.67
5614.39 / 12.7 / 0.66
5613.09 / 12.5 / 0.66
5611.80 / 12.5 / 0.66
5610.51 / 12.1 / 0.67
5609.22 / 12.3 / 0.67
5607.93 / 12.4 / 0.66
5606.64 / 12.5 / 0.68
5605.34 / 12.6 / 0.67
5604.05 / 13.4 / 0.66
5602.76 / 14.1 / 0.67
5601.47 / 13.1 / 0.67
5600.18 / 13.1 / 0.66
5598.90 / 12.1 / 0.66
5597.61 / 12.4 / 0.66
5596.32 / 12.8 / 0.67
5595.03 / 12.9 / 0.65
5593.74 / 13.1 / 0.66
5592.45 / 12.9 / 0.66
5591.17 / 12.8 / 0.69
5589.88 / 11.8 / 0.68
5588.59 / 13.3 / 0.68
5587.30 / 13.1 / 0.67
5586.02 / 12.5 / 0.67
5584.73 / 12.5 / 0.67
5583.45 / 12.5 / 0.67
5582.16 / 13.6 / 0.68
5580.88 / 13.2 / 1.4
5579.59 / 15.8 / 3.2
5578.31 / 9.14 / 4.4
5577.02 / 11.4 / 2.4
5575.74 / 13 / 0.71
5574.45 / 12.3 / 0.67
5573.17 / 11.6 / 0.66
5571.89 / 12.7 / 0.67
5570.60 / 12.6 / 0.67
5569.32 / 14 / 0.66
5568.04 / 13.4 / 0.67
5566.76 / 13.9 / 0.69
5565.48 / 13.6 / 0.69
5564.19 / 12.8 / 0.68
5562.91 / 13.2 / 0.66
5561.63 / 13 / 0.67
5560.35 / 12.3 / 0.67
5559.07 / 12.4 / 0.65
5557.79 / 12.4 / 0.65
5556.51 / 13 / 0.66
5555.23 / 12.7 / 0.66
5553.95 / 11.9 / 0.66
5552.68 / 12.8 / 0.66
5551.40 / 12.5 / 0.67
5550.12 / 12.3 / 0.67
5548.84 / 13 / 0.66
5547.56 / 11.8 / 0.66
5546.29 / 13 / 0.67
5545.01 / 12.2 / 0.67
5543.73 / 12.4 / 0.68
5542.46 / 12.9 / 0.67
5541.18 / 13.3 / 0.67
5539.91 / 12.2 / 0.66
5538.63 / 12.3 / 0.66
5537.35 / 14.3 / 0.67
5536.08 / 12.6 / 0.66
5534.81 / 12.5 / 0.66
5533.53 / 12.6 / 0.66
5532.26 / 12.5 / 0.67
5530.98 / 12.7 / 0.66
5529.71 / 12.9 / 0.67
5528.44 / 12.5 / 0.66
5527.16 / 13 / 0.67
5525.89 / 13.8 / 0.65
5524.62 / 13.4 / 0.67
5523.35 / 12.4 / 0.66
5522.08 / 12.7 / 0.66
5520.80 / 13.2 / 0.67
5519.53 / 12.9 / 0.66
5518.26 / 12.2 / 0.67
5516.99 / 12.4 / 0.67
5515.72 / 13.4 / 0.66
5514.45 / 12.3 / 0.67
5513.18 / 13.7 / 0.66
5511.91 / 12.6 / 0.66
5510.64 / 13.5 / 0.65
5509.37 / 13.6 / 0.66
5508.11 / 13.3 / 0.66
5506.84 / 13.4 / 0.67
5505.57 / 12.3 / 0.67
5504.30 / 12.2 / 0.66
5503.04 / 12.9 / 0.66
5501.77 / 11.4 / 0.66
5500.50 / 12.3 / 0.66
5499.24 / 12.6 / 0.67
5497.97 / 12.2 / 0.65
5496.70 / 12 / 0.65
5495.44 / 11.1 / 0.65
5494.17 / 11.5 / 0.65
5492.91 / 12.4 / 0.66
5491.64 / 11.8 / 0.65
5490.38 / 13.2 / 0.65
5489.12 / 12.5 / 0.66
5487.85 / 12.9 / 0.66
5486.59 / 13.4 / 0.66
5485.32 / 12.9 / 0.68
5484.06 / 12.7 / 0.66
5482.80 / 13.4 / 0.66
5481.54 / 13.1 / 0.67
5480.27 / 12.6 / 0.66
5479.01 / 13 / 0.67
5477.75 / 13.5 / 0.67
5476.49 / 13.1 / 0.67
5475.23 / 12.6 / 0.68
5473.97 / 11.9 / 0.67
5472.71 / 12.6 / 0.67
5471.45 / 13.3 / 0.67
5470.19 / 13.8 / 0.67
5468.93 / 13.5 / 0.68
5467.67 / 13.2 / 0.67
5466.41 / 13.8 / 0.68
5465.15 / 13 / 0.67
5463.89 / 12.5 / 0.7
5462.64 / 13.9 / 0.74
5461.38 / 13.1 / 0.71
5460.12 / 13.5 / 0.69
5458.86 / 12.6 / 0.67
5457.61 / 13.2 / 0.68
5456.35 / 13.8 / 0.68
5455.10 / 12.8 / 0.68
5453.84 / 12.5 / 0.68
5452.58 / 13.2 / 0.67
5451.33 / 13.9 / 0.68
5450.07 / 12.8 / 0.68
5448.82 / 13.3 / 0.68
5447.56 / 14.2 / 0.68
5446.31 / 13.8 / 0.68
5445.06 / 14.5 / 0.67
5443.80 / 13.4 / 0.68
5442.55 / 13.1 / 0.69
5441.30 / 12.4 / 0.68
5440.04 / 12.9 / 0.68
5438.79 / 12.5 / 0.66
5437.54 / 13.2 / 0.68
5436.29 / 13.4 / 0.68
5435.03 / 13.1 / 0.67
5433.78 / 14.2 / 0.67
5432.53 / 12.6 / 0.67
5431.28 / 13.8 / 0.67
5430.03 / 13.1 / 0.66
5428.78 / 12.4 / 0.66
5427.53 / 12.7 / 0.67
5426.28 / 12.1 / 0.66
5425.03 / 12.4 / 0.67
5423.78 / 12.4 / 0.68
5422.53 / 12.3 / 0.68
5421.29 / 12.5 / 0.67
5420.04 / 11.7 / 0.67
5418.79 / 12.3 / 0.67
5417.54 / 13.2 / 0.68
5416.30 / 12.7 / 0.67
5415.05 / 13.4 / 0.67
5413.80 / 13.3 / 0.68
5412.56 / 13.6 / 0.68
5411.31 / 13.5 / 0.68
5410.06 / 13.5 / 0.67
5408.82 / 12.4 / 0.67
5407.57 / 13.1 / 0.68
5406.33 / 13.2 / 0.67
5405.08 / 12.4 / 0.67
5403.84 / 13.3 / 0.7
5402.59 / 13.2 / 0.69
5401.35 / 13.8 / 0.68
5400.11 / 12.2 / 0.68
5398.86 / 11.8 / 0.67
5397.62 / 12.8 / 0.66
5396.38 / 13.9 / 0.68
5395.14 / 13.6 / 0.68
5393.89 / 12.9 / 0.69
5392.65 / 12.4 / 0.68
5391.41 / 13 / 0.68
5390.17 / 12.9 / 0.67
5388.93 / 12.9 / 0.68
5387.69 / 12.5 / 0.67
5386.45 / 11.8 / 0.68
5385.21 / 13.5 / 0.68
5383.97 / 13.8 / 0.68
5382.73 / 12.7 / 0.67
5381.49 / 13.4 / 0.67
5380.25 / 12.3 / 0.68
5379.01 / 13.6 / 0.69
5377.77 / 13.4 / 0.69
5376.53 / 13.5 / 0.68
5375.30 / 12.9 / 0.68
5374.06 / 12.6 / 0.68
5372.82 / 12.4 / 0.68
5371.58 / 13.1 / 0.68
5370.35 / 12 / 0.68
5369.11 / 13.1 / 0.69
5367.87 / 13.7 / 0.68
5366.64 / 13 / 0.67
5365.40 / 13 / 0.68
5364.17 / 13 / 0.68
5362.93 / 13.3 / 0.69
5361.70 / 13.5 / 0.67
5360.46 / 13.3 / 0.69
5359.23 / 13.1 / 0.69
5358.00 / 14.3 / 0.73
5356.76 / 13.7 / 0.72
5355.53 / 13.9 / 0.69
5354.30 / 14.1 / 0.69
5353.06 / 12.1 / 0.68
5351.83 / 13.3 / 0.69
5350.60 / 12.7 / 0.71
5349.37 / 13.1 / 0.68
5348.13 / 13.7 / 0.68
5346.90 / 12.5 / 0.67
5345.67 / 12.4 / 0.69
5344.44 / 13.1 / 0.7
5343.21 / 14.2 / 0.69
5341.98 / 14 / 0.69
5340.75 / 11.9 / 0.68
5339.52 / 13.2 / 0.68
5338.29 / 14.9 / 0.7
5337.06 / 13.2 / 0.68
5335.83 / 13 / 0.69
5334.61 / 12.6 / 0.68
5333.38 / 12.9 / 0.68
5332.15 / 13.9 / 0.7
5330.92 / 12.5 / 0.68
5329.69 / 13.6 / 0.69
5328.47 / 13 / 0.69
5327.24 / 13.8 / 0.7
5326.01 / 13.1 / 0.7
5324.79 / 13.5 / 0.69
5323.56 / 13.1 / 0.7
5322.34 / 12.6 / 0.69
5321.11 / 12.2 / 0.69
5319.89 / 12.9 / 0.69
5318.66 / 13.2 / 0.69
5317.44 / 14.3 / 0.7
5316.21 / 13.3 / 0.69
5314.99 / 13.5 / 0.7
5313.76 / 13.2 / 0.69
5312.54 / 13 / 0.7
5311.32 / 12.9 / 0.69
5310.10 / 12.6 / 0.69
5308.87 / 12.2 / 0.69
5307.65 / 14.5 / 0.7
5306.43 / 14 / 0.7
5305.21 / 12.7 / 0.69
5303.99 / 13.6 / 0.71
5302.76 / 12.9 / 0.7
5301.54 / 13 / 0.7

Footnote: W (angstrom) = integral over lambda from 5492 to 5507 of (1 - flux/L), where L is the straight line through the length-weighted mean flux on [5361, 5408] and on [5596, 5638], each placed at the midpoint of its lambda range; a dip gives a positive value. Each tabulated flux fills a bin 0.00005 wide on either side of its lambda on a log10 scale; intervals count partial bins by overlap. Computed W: 0.8 angstrom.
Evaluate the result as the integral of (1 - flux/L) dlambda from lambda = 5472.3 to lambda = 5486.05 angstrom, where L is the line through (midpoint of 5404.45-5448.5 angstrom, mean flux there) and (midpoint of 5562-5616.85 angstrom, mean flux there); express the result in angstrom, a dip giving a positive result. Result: 0.1 angstrom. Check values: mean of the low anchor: 13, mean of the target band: 12.9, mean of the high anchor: 12.8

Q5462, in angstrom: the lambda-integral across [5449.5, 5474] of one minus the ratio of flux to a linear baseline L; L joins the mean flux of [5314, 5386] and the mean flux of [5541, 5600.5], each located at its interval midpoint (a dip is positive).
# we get -0.4 angstrom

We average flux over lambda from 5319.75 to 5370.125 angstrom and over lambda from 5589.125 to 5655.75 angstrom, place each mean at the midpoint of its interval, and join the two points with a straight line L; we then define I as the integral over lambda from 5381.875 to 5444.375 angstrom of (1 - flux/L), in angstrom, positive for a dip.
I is 0.8 angstrom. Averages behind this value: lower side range 13.2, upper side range 12.7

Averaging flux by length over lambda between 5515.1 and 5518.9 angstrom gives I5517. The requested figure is 12.7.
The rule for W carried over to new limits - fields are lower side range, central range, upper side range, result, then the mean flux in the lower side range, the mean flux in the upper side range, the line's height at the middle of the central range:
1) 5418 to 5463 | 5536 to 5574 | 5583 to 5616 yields 0.1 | 13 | 12.7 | 12.8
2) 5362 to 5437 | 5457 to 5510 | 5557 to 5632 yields 0.2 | 12.9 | 12.8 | 12.9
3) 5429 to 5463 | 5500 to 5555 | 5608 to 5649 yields 0.9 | 13.3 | 12.6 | 13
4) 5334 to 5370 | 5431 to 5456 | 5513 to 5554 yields -0.5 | 13.3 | 12.7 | 13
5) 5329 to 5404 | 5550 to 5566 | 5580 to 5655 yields 0.1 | 13.1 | 12.7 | 12.8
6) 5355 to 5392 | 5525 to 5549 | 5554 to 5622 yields 0.1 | 13.1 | 12.7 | 12.8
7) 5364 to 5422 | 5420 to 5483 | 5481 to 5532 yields -1.2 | 13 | 12.7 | 12.8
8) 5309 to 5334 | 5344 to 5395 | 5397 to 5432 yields -0.4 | 13.1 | 12.8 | 13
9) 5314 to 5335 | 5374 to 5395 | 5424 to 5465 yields 0.3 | 13.2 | 13.1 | 13.2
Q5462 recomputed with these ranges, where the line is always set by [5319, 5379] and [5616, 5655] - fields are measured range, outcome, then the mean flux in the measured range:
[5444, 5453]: -0.47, 13.7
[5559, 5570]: -0.38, 13.2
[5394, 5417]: -0.05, 13.1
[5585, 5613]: -0.08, 12.7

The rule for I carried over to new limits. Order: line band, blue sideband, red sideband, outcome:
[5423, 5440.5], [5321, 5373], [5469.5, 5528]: 0.1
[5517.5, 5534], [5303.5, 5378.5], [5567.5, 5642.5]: 0.0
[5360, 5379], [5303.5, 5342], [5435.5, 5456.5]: 0.2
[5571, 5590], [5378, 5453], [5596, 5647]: 0.2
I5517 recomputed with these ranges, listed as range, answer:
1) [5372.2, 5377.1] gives 12.8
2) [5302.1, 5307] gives 13.3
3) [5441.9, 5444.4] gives 13.3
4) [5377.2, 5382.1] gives 13.2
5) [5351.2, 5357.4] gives 13.4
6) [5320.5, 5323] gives 12.4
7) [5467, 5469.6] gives 13.4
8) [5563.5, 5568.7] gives 13.4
